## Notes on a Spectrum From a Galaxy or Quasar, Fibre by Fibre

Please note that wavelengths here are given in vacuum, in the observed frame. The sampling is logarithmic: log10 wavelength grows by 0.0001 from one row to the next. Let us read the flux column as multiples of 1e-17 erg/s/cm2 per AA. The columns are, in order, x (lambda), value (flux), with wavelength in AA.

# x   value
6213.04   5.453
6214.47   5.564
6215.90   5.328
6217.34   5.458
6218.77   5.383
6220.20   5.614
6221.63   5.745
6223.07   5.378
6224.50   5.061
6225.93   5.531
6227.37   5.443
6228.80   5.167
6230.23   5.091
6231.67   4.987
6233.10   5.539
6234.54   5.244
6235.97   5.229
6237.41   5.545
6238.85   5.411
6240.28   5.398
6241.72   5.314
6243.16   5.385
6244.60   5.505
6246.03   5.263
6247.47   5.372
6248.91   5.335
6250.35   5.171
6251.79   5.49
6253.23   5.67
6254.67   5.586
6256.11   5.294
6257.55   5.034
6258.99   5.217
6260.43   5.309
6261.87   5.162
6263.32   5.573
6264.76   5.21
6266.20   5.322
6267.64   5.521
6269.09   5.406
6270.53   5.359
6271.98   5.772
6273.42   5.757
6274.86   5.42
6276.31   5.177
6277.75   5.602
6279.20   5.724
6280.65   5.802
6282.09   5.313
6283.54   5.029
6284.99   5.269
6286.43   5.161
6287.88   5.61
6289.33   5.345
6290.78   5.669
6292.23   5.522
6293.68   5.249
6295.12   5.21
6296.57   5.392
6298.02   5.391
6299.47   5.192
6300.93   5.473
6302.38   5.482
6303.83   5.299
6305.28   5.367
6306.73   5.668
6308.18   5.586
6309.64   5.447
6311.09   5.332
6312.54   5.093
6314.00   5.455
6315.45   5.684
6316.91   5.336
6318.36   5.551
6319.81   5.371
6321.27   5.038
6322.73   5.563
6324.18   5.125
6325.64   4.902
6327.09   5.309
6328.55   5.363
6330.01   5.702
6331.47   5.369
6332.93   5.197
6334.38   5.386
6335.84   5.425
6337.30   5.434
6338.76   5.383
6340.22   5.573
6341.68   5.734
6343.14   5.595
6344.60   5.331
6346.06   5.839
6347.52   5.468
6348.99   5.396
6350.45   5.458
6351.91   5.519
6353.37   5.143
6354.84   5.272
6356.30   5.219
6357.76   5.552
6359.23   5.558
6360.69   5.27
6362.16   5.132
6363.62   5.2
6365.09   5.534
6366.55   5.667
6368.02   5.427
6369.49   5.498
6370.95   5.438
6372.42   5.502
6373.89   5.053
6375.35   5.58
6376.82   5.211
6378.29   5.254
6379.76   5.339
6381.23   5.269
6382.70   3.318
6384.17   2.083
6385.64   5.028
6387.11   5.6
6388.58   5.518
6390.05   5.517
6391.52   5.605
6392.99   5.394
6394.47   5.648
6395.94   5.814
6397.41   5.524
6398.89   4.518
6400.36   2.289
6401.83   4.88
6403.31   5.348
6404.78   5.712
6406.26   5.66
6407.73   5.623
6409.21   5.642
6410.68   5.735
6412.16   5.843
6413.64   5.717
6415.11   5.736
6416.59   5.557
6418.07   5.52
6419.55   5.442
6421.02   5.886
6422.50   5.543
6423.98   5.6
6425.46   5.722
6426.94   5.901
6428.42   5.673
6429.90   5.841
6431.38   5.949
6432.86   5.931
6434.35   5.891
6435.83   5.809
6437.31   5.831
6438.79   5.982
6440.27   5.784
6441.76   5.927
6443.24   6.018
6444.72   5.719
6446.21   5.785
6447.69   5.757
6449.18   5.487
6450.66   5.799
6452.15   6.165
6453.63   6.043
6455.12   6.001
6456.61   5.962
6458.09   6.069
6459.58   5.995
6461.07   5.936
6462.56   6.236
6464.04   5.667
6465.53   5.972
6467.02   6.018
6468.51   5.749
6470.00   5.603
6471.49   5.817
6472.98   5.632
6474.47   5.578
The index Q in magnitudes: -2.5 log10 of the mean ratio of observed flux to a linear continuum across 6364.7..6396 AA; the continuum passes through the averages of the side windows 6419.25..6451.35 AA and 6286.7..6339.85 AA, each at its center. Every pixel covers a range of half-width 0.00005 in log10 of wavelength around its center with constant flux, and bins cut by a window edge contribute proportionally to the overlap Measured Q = 0.09 mag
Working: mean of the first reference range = 5.39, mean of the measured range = 5.18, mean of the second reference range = 5.79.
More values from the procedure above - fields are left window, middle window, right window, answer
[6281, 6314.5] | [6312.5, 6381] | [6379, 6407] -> -0.049 mag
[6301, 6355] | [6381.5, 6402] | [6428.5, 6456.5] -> 0.186 mag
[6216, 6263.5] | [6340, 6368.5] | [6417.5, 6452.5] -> 0.033 mag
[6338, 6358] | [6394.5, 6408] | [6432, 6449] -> 0.127 mag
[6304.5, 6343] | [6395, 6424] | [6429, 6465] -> 0.073 mag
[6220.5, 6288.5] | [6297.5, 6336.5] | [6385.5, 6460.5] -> 0.020 mag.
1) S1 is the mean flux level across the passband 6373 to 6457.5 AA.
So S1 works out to 5.48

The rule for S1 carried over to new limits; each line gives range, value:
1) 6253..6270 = 5.35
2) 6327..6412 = 5.28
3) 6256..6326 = 5.39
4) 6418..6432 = 5.72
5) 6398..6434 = 5.47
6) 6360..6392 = 5.13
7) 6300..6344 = 5.41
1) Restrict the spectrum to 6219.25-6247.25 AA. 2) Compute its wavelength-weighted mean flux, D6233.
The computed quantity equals 5.36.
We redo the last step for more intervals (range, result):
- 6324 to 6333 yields 5.29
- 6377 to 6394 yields 4.92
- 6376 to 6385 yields 4.43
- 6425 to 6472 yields 5.88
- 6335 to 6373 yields 5.44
